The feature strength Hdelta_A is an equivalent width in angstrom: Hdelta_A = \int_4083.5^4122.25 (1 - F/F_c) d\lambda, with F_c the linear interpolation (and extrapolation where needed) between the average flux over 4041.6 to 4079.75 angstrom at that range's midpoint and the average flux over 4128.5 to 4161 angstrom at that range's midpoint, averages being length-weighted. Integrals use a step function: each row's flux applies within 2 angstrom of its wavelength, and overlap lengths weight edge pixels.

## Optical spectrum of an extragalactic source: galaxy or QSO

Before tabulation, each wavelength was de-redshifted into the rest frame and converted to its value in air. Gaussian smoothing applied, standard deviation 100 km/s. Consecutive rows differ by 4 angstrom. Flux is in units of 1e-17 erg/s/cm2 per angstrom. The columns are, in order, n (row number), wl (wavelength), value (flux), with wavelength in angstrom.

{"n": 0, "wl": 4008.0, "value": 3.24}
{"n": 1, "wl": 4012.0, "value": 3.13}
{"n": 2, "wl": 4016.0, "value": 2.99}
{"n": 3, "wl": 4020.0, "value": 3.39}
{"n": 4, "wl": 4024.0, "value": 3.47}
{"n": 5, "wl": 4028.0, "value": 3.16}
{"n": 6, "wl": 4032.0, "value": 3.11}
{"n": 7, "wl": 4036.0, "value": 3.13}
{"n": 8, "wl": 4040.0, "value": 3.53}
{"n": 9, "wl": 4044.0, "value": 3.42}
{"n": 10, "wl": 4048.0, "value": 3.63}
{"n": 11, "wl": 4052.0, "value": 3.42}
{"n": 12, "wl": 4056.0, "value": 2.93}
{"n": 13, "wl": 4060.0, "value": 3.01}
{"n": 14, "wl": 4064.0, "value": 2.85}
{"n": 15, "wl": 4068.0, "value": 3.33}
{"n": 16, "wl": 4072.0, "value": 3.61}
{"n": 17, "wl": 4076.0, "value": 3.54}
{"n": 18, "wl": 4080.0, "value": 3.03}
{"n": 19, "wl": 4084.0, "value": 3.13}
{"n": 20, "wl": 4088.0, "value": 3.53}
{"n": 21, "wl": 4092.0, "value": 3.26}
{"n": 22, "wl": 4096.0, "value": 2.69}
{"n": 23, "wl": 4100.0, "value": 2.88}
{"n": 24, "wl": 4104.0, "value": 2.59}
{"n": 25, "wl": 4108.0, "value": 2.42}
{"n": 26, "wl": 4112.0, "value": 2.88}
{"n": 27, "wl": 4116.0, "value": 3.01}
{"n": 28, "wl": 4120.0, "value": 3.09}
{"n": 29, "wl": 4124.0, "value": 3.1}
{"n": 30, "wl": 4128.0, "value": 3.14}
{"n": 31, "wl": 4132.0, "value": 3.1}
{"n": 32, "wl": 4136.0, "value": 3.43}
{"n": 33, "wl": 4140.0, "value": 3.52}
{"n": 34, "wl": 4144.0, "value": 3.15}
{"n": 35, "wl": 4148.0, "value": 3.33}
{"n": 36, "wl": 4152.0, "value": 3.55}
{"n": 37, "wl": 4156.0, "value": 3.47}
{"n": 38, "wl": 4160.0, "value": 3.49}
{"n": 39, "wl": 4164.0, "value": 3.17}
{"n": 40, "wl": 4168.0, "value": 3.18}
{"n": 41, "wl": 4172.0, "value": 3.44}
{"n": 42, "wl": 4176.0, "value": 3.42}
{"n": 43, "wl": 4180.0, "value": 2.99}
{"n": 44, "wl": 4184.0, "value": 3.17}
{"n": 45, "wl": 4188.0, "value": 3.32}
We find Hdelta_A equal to 4.5 angstrom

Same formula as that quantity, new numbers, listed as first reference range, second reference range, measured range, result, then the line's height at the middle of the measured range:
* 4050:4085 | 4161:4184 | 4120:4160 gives -0.9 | 3.23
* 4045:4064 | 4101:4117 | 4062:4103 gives -2.9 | 2.96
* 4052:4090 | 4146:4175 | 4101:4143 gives 3.6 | 3.31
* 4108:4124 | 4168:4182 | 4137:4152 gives -1.3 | 3.1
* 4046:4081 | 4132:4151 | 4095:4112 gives 3.3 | 3.31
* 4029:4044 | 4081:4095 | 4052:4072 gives 0.8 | 3.26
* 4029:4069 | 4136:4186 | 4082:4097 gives 0.4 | 3.27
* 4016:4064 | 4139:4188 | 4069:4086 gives -0.3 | 3.28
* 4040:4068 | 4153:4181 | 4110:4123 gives 1.1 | 3.29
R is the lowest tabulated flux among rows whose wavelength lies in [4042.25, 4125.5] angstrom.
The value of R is 2.42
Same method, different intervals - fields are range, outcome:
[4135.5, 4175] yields 3.15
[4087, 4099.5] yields 2.69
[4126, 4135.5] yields 3.1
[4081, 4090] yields 3.13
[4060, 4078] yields 2.85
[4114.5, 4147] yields 3.01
